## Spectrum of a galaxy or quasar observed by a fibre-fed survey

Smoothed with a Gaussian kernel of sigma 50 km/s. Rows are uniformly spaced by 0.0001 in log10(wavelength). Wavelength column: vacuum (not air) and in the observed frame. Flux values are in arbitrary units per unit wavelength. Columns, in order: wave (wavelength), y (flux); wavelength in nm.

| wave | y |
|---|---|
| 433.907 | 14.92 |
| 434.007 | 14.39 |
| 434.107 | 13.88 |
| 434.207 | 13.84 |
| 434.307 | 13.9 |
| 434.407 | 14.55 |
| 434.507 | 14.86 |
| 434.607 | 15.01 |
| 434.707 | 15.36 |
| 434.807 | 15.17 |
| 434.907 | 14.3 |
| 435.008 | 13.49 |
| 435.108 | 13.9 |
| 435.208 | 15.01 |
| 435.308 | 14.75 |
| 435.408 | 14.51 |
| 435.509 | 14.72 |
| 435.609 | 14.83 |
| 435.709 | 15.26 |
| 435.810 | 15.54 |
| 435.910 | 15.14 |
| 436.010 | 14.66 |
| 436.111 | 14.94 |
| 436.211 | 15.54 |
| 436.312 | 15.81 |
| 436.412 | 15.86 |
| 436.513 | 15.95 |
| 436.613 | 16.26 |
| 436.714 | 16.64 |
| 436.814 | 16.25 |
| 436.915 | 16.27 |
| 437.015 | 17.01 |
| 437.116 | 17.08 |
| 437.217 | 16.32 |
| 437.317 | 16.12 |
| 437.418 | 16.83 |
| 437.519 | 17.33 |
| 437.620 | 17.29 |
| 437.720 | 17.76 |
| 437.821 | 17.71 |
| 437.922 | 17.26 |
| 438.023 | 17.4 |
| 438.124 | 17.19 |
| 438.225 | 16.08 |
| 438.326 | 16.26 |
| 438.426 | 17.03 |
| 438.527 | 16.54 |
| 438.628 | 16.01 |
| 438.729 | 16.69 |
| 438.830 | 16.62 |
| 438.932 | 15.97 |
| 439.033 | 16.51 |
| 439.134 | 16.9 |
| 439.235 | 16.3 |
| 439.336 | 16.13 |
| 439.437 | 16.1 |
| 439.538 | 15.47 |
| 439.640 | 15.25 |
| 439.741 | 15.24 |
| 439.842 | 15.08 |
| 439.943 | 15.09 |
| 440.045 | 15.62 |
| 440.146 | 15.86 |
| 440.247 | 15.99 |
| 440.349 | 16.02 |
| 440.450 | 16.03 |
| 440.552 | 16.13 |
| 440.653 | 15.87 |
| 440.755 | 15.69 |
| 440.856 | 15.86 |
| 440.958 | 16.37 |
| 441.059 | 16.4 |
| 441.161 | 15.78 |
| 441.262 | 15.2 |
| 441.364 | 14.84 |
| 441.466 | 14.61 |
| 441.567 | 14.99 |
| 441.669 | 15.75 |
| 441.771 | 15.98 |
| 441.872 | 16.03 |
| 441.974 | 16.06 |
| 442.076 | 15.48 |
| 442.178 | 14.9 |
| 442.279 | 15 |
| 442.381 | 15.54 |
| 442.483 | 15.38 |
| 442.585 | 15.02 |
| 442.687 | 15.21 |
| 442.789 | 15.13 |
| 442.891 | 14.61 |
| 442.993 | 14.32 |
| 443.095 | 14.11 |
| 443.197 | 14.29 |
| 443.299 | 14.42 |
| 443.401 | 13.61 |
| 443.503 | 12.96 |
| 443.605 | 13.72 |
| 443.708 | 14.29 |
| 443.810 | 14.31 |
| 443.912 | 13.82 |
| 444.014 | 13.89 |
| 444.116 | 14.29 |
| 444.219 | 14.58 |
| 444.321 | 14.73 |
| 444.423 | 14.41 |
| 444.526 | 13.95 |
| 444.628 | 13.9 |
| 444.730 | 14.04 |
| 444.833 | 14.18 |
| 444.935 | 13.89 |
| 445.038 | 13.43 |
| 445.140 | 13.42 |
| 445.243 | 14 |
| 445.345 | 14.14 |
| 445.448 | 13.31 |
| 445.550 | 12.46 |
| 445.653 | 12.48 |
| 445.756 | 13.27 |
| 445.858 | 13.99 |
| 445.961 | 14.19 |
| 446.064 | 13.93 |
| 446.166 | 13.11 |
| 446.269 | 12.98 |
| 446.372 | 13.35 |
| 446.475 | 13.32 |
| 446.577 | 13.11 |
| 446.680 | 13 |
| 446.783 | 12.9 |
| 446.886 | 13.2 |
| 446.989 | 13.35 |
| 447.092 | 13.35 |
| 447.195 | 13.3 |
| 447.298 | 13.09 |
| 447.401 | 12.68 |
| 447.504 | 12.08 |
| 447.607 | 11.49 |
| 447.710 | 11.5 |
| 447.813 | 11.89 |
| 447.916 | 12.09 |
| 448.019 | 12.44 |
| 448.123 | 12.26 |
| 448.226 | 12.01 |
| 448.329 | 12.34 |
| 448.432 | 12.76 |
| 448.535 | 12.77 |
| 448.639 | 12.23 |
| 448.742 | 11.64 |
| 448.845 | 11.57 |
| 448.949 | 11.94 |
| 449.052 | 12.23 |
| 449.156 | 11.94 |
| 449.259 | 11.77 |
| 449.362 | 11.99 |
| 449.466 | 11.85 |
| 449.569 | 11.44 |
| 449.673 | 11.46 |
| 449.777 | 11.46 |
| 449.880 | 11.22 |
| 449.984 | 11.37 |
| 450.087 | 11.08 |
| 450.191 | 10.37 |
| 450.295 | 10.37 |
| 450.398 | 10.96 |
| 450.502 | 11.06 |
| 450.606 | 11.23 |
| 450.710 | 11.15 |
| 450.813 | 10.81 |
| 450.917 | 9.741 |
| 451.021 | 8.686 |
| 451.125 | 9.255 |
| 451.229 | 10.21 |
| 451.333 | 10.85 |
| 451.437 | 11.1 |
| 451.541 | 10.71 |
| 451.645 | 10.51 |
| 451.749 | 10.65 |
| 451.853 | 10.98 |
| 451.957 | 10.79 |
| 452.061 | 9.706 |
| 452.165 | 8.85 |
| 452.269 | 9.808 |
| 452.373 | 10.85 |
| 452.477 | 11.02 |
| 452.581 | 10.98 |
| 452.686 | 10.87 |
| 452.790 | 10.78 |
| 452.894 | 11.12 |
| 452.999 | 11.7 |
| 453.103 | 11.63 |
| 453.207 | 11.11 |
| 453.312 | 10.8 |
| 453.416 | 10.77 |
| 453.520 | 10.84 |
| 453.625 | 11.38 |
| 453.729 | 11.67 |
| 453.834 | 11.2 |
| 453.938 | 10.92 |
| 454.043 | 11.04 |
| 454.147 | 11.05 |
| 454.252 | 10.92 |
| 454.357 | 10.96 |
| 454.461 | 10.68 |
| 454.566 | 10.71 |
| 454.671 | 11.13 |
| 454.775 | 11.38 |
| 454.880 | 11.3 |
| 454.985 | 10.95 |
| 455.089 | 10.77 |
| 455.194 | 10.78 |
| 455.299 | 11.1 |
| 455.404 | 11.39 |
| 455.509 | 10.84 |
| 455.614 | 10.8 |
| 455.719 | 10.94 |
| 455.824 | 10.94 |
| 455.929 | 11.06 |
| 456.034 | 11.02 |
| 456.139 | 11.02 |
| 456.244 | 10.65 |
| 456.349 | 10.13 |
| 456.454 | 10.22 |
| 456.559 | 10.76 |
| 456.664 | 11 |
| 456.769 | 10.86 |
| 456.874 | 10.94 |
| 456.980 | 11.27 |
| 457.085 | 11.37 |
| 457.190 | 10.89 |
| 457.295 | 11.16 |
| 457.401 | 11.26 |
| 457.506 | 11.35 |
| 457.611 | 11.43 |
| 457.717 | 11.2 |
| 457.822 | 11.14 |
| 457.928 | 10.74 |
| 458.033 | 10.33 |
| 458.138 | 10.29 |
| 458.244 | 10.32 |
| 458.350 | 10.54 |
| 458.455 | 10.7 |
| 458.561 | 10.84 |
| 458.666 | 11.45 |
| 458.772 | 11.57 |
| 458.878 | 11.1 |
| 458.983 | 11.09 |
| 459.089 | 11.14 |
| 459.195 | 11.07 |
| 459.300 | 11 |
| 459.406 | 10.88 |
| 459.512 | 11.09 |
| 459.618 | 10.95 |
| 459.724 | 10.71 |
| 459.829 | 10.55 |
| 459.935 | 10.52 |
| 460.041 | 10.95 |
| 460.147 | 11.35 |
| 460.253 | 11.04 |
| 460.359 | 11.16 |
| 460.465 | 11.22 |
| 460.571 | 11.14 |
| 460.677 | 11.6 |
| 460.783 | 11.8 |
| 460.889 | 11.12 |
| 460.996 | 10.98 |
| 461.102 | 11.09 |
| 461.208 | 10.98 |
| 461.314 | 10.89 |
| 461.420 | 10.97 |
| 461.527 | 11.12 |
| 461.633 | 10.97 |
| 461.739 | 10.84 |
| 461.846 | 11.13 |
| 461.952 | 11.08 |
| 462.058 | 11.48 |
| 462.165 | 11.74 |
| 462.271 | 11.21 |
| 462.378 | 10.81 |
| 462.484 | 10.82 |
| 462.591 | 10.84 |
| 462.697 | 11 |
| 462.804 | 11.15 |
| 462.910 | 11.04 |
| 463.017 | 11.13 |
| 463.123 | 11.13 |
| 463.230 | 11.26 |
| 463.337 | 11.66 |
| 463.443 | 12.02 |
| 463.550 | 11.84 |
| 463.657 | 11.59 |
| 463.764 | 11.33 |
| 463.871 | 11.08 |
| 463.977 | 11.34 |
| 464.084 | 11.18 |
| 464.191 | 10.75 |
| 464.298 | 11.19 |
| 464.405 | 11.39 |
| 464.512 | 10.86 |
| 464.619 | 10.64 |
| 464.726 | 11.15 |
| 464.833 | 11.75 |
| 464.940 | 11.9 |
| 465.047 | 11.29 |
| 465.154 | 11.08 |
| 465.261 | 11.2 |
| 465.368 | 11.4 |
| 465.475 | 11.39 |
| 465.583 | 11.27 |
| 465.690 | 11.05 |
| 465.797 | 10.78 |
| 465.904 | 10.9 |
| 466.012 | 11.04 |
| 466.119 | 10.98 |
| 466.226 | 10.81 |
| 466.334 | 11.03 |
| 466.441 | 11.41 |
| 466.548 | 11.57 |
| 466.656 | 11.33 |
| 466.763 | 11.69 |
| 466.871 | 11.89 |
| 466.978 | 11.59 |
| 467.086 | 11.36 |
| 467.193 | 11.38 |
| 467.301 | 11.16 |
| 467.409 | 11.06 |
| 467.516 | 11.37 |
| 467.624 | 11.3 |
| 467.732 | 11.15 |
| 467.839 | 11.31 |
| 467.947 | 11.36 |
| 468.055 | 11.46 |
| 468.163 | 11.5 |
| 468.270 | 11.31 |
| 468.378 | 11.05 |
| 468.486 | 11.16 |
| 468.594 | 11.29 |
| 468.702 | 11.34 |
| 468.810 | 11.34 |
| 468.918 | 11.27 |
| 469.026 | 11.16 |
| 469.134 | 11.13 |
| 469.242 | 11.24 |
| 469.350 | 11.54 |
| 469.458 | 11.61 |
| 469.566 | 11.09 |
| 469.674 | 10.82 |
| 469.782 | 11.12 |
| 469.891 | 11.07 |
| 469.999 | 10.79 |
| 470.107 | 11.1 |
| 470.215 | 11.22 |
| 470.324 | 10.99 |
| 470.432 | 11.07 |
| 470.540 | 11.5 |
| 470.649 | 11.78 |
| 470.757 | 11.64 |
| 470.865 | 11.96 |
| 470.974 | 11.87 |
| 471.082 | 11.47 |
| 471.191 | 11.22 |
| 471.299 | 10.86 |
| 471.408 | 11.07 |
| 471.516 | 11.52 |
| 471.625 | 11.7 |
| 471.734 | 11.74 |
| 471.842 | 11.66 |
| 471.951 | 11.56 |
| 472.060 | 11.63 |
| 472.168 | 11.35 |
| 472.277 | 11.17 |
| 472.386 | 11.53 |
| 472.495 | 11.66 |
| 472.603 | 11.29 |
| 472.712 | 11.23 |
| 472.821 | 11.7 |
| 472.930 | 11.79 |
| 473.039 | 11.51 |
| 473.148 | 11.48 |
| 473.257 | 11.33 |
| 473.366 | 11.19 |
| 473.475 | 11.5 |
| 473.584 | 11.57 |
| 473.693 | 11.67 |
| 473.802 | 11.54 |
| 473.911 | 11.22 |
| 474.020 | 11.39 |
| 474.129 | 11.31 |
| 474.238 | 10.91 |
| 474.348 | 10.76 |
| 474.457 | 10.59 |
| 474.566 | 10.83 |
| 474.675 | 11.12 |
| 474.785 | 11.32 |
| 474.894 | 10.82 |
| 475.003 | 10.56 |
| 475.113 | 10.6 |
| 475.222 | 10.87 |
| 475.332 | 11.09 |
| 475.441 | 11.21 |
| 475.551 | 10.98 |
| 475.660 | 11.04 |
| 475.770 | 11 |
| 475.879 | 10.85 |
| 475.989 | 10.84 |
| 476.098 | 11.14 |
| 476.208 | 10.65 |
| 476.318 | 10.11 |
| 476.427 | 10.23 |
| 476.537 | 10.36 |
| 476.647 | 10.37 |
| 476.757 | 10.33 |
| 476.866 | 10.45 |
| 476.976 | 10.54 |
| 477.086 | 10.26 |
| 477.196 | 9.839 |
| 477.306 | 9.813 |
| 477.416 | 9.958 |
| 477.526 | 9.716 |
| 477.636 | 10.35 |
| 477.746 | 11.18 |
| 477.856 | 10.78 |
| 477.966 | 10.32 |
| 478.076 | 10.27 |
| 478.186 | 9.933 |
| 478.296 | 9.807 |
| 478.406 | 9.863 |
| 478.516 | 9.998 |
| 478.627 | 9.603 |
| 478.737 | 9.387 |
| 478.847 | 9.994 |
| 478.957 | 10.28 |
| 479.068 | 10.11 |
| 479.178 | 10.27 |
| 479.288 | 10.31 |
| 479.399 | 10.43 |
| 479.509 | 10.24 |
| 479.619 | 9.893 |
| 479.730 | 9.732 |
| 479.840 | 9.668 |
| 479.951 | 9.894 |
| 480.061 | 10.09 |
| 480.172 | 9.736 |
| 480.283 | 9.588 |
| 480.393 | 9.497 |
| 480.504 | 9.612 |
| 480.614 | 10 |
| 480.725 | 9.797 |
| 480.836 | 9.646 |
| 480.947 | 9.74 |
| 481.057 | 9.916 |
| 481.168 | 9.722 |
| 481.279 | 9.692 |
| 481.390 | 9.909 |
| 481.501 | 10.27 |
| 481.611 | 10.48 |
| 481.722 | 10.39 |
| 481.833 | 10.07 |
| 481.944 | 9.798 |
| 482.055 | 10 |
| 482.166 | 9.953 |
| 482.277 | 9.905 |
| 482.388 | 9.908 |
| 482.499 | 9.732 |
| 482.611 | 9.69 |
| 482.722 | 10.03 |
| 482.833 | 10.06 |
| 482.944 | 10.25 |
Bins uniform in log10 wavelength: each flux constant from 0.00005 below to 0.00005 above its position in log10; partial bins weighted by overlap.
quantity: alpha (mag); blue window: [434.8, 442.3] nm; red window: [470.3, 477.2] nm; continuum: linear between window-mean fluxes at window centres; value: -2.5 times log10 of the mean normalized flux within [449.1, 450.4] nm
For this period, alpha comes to 0.26 mag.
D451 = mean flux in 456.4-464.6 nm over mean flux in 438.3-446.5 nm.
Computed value 0.74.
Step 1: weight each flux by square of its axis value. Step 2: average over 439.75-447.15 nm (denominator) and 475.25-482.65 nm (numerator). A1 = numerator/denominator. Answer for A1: 0.82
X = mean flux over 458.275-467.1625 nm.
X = 11.2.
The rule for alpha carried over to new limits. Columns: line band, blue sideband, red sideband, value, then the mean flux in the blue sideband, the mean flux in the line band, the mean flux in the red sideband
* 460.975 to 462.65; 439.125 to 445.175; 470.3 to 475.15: 0.15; 15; 11.1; 11.3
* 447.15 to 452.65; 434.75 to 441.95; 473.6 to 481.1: 0.26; 15.9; 11.3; 10.4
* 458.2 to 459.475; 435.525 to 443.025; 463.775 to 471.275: 0.16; 15.9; 11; 11.3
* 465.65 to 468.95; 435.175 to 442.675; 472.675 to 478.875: 0.06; 15.9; 11.3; 10.7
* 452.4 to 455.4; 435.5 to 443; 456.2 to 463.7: 0.13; 15.9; 11.1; 11.1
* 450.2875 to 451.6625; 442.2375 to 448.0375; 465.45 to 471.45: 0.24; 13.7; 10.5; 11.3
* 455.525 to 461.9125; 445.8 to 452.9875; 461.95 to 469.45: 0.04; 11.7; 11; 11.3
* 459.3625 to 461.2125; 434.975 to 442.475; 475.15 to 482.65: 0.16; 15.9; 11.1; 10.2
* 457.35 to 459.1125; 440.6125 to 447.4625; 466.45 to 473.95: 0.16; 14.3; 11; 11.4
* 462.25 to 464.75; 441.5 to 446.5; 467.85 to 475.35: 0.09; 14.3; 11.2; 11.3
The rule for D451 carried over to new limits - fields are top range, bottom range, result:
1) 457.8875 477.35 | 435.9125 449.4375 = 0.76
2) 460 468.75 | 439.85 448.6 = 0.80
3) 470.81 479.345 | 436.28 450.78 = 0.76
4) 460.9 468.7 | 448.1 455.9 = 1.01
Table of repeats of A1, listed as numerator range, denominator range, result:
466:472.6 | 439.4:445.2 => 0.85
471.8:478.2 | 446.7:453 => 1.07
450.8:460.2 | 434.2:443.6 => 0.75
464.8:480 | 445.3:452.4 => 1.03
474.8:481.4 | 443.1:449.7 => 0.90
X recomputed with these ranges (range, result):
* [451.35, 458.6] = 10.9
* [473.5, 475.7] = 11.1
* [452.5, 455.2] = 11.1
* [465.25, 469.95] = 11.3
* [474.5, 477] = 10.8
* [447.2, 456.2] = 11.2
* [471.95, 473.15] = 11.5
